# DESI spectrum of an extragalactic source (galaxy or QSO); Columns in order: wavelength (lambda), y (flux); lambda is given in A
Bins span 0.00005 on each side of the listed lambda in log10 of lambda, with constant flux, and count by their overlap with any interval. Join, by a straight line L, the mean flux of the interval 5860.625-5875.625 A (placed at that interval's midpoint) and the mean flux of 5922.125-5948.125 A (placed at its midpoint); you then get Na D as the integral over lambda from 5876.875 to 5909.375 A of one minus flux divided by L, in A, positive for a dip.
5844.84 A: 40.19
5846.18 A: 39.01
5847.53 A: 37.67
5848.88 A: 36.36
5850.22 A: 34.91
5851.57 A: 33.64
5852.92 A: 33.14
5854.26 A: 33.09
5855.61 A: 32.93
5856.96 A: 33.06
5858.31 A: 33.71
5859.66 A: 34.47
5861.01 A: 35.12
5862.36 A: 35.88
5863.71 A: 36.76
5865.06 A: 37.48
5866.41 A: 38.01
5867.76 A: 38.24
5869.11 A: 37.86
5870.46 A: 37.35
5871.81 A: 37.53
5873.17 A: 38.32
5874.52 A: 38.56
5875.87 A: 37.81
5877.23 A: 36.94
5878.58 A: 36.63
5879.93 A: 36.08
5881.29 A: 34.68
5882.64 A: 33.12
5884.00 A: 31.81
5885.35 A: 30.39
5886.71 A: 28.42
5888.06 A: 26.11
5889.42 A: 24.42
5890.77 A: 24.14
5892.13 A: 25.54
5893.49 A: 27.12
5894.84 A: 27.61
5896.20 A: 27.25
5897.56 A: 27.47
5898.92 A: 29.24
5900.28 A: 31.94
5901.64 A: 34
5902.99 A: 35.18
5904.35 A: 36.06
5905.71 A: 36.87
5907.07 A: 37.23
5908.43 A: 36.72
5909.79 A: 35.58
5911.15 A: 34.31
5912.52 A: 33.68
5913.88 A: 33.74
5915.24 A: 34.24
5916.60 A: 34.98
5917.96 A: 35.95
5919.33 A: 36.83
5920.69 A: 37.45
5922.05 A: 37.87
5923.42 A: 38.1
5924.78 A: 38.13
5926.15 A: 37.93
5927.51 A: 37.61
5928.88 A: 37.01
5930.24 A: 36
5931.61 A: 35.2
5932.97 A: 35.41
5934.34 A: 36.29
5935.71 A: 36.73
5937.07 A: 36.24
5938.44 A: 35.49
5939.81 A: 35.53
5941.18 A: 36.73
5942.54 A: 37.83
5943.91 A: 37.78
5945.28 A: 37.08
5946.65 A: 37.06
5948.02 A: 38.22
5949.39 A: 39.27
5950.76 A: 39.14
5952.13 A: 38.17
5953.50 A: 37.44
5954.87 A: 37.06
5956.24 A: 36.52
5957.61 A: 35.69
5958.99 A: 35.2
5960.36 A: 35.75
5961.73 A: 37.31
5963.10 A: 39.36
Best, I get 5.0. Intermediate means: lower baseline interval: 37.4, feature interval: 31.4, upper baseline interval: 36.8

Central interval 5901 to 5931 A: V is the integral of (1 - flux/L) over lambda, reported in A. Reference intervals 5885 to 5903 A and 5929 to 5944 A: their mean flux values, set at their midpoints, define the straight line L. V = -3.55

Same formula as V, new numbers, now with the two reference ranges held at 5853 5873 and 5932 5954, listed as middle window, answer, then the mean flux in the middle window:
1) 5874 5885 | 0.2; 35.5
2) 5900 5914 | 0.5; 35.2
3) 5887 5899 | 3.3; 26.5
